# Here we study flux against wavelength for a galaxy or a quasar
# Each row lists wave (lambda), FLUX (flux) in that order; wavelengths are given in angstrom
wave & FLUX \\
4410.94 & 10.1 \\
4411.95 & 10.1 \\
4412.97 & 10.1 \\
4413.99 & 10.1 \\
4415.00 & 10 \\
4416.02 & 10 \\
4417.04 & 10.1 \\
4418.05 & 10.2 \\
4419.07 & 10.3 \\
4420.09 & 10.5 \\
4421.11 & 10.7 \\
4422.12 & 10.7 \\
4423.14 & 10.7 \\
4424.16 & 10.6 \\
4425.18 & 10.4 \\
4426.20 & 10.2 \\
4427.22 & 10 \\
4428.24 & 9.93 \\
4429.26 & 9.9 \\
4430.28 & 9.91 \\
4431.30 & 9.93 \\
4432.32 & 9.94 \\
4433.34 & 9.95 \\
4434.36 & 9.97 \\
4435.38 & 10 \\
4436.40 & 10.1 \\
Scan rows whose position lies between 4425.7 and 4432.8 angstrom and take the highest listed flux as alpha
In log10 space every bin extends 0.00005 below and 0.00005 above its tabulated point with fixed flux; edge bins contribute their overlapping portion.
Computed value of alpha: 10.2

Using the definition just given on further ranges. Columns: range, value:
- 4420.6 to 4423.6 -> 10.7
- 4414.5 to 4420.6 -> 10.5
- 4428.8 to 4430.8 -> 9.91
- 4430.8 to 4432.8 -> 9.94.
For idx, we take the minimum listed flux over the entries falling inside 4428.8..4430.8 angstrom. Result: 9.9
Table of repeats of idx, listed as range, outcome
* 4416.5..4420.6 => 10.1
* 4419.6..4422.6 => 10.5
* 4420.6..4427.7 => 10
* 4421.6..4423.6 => 10.7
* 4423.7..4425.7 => 10.4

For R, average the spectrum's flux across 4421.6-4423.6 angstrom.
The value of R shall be 10.7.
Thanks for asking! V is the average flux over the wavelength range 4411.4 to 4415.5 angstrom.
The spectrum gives 10.1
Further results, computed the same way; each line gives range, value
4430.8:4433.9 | 9.95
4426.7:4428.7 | 9.96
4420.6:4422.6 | 10.7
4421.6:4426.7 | 10.5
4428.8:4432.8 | 9.92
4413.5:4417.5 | 10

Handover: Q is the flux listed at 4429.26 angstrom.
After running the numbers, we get 9.9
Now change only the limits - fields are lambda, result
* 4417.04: 10.1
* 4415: 10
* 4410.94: 10.1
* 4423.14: 10.7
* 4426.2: 10.2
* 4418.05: 10.2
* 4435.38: 10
